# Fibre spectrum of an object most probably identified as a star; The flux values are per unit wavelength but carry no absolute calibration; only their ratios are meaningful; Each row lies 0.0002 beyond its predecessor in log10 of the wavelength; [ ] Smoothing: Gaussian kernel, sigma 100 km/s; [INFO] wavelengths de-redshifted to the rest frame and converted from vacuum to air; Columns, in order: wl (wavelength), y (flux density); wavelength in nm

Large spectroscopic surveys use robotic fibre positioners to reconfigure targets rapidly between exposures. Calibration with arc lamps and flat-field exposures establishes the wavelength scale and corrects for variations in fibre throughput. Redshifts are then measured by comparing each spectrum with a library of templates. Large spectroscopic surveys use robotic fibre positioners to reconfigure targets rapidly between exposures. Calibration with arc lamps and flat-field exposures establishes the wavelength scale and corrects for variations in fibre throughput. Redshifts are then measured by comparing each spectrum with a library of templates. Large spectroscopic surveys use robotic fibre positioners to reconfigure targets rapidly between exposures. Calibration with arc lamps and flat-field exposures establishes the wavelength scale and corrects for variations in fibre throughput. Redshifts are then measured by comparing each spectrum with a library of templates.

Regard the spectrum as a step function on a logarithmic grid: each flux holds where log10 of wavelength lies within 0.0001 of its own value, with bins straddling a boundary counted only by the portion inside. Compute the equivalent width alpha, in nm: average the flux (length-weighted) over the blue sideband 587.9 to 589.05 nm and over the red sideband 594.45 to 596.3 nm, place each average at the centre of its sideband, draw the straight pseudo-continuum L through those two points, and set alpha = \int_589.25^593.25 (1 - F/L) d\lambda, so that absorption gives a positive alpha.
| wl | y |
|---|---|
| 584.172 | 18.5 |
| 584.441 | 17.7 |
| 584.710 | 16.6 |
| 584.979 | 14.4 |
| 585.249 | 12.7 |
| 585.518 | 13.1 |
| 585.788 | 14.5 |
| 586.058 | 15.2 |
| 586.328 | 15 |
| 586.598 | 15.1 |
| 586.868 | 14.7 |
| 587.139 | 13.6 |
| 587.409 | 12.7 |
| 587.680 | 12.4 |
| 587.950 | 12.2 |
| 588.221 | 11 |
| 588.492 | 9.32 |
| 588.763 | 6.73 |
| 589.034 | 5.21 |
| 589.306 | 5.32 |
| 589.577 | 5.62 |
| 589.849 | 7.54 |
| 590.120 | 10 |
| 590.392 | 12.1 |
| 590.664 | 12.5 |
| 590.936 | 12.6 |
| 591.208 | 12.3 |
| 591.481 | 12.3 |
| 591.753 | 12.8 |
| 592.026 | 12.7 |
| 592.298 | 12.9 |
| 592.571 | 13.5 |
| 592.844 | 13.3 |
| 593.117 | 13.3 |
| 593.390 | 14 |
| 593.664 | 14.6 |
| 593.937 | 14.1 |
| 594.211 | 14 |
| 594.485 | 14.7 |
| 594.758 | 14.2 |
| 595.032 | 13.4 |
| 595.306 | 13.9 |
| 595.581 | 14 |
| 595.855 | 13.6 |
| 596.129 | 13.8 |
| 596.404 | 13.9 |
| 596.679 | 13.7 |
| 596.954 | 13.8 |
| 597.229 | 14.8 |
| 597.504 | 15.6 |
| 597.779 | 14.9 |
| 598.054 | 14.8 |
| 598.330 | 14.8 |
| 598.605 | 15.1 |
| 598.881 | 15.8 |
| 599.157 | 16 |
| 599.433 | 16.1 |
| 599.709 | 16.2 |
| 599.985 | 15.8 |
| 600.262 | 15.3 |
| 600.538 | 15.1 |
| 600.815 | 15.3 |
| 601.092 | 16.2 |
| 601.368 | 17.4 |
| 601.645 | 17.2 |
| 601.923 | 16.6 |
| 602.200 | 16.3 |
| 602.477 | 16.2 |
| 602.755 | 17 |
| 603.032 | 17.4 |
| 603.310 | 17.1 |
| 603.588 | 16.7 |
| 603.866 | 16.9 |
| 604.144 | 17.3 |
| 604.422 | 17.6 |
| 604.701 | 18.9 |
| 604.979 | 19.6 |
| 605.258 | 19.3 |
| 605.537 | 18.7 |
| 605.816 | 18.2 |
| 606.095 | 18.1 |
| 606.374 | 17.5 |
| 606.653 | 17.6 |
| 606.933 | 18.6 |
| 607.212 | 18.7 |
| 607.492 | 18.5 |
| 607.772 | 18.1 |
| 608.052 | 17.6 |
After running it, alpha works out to -0.103 nm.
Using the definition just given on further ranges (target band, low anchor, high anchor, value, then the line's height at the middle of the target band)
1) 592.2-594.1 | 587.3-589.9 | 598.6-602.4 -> -0.35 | 11.6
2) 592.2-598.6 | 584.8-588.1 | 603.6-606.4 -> 0.73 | 15.9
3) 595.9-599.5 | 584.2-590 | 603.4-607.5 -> 0.18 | 15.6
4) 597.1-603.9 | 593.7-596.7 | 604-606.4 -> 0.12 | 16.3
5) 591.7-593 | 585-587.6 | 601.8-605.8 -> 0.19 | 15.3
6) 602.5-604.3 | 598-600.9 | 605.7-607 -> -0.01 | 16.9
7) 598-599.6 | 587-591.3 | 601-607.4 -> -0.06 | 14.9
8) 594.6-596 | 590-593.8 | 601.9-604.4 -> 0.02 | 14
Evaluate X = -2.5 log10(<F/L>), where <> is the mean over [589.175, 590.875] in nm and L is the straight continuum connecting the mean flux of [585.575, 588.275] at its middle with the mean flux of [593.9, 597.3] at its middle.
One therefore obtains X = 0.46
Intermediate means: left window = 13.7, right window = 14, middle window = 9.03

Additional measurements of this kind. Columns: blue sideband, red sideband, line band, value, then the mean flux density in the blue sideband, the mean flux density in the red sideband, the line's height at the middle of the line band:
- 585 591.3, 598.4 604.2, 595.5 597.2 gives 0.05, 11.4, 16.3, 14.5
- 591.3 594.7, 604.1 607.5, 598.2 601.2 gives 0.03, 13.5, 18.4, 16.1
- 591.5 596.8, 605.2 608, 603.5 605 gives -0.02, 13.7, 18.3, 17.4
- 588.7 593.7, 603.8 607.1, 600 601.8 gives -0.01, 11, 18.2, 15.9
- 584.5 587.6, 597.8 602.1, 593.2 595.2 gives 0.08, 14.4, 15.8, 15.2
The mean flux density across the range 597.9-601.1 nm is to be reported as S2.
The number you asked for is 15.5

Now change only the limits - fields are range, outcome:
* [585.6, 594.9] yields 12.1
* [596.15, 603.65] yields 15.7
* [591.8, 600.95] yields 14.4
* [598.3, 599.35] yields 15.5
